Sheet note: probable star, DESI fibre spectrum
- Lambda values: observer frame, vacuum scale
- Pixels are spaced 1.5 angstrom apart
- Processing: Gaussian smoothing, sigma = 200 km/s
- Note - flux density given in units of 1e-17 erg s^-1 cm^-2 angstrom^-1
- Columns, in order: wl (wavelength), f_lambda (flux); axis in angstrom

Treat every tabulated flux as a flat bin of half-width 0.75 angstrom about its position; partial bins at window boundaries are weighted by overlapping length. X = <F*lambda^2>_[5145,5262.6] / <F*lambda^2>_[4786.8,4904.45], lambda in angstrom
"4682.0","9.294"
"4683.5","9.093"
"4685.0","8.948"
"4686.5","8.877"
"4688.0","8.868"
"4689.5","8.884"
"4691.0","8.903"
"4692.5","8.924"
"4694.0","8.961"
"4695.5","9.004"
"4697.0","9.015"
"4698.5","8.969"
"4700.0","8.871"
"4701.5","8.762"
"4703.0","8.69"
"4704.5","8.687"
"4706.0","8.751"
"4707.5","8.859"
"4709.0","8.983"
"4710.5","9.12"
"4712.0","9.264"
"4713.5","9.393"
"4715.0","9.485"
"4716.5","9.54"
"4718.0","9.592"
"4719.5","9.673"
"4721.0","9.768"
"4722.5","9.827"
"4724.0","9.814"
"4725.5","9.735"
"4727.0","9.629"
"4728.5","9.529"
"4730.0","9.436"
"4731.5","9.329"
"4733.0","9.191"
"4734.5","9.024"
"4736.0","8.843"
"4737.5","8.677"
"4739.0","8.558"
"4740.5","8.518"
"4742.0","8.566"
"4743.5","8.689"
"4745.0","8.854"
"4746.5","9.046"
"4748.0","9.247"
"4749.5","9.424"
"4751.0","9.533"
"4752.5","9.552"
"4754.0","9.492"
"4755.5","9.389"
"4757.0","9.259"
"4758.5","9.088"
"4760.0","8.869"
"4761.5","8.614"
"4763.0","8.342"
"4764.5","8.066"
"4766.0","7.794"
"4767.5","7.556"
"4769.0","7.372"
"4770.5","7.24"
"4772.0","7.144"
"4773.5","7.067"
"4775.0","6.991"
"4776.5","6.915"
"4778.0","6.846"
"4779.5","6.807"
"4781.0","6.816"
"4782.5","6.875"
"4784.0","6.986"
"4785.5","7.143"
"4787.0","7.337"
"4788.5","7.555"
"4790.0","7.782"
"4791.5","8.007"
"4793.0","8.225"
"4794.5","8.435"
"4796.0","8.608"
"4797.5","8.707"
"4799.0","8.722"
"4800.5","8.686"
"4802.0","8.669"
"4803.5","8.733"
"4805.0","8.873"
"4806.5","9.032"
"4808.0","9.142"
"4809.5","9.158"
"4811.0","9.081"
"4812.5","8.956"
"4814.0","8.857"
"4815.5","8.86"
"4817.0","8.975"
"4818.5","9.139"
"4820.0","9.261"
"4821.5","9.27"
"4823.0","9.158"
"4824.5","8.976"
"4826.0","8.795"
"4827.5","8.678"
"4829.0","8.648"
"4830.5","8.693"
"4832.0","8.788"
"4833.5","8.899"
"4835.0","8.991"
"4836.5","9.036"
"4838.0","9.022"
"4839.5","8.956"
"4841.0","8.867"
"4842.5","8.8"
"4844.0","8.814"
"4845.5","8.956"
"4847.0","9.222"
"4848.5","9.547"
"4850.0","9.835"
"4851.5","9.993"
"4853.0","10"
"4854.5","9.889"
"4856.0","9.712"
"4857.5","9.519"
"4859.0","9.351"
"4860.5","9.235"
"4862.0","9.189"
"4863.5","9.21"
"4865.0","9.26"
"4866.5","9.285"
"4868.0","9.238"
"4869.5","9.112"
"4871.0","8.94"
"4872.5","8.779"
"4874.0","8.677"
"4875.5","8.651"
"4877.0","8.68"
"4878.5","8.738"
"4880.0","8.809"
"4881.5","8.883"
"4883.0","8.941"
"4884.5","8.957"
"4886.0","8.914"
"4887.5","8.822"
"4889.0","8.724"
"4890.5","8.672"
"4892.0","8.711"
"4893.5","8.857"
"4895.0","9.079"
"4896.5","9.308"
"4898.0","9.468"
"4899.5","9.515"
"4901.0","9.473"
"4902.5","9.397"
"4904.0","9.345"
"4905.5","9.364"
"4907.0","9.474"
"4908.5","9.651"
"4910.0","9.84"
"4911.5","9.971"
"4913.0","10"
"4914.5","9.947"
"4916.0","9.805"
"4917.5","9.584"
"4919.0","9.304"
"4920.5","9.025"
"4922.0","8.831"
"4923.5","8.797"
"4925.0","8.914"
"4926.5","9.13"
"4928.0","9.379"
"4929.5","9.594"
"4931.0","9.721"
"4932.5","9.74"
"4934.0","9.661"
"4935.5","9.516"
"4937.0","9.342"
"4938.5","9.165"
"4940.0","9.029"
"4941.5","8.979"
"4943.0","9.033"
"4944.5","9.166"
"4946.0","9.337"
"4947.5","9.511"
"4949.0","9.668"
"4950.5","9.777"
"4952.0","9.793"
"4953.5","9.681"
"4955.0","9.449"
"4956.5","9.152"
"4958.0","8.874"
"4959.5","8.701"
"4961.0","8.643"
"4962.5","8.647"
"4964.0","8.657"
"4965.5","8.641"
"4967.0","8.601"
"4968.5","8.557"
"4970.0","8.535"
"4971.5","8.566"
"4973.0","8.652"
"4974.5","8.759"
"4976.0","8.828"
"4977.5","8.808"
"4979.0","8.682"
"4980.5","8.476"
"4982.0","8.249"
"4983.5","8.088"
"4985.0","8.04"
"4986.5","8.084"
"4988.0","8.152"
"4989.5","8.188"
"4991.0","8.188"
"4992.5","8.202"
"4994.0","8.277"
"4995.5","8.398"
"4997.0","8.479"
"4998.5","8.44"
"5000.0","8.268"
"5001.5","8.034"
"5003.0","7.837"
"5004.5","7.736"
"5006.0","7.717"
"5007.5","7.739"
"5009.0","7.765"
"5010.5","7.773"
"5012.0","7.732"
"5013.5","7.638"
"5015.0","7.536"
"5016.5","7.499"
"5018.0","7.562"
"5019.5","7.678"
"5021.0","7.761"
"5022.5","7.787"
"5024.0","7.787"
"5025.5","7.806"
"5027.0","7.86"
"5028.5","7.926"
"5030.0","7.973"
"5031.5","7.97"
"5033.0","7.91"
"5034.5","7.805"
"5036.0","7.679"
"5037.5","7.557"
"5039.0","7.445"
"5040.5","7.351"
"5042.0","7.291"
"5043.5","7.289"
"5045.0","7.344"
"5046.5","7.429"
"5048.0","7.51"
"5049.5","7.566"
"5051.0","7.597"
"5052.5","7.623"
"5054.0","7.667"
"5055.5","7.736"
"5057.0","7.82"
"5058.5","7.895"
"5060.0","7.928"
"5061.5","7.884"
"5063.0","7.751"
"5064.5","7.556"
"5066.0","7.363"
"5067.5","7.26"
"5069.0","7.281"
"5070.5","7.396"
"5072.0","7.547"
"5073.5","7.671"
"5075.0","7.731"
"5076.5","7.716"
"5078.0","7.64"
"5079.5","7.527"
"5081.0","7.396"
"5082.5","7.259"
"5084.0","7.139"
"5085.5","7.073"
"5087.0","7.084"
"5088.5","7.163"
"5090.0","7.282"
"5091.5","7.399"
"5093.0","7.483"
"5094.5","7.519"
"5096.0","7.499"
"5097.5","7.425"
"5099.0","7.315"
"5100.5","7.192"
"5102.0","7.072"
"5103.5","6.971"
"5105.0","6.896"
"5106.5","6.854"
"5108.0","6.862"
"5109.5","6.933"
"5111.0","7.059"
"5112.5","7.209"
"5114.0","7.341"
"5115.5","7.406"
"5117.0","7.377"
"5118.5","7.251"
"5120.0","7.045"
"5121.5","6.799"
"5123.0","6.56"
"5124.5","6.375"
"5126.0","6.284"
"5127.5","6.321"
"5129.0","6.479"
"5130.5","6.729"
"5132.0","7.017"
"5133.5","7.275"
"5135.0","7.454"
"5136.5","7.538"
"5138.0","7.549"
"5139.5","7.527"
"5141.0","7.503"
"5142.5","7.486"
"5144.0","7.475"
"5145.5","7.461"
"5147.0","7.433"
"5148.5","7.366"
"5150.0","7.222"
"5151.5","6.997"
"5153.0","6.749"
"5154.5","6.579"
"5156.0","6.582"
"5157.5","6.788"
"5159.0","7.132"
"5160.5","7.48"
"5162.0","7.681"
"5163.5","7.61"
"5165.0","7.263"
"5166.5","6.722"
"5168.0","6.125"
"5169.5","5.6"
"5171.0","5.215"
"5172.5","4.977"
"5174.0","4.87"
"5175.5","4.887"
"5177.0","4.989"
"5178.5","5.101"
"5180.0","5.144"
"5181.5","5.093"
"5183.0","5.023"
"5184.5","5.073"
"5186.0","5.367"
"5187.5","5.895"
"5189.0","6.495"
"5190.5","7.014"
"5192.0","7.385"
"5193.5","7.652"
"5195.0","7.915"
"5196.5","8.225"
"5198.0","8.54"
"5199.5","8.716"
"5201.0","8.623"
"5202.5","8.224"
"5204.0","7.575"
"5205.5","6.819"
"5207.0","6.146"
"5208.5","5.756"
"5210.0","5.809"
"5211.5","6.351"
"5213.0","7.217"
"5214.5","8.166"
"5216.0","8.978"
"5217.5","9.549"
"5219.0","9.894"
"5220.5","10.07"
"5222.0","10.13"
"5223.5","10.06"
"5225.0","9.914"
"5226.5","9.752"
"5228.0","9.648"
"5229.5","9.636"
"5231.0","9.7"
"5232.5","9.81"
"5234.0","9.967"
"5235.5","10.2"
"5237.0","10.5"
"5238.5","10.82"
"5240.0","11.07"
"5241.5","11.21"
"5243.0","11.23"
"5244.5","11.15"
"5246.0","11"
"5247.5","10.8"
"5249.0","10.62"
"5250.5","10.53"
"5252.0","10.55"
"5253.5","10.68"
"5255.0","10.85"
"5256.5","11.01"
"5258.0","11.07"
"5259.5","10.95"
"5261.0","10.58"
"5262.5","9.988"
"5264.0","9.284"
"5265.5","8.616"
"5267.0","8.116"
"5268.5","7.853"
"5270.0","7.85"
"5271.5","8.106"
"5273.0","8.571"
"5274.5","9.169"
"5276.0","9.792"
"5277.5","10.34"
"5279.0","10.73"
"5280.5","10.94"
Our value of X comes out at 1.05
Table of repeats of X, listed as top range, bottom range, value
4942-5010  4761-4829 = 1.13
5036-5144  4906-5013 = 0.87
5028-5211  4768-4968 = 0.88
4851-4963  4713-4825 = 1.14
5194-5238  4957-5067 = 1.18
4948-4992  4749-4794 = 1.19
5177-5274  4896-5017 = 1.10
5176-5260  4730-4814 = 1.24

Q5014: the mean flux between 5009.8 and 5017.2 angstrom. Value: 7.64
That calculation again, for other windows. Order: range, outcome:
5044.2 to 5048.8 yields 7.43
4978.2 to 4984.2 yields 8.38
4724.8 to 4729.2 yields 9.63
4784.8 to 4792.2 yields 7.56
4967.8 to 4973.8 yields 8.58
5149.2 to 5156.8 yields 6.83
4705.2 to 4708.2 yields 8.8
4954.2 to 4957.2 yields 9.31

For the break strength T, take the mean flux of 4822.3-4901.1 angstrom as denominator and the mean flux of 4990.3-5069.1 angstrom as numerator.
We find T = 0.85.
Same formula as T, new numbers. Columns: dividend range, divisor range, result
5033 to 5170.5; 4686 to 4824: 0.84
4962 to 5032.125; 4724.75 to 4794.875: 0.98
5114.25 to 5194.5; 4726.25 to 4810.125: 0.79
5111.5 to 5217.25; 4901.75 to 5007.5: 0.77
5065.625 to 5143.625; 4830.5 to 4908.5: 0.79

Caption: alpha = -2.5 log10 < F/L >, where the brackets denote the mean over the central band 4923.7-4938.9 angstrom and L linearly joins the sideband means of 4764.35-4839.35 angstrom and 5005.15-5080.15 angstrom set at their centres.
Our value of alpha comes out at -0.18 mag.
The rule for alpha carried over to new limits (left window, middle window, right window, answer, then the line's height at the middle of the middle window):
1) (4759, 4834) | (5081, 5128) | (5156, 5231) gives 0.06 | 7.47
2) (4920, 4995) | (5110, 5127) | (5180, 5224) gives 0.14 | 7.95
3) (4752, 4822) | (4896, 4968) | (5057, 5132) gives -0.20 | 7.77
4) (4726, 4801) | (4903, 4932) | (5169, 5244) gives -0.16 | 8.17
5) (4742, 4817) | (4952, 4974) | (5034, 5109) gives -0.14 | 7.76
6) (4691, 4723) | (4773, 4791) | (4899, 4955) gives 0.29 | 9.24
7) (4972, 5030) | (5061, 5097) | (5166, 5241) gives 0.07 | 7.91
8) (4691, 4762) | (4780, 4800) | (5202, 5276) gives 0.18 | 9.18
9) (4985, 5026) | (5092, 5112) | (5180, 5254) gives 0.16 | 8.26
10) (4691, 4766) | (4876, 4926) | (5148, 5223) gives -0.11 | 8.28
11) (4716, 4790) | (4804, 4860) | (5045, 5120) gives -0.11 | 8.24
